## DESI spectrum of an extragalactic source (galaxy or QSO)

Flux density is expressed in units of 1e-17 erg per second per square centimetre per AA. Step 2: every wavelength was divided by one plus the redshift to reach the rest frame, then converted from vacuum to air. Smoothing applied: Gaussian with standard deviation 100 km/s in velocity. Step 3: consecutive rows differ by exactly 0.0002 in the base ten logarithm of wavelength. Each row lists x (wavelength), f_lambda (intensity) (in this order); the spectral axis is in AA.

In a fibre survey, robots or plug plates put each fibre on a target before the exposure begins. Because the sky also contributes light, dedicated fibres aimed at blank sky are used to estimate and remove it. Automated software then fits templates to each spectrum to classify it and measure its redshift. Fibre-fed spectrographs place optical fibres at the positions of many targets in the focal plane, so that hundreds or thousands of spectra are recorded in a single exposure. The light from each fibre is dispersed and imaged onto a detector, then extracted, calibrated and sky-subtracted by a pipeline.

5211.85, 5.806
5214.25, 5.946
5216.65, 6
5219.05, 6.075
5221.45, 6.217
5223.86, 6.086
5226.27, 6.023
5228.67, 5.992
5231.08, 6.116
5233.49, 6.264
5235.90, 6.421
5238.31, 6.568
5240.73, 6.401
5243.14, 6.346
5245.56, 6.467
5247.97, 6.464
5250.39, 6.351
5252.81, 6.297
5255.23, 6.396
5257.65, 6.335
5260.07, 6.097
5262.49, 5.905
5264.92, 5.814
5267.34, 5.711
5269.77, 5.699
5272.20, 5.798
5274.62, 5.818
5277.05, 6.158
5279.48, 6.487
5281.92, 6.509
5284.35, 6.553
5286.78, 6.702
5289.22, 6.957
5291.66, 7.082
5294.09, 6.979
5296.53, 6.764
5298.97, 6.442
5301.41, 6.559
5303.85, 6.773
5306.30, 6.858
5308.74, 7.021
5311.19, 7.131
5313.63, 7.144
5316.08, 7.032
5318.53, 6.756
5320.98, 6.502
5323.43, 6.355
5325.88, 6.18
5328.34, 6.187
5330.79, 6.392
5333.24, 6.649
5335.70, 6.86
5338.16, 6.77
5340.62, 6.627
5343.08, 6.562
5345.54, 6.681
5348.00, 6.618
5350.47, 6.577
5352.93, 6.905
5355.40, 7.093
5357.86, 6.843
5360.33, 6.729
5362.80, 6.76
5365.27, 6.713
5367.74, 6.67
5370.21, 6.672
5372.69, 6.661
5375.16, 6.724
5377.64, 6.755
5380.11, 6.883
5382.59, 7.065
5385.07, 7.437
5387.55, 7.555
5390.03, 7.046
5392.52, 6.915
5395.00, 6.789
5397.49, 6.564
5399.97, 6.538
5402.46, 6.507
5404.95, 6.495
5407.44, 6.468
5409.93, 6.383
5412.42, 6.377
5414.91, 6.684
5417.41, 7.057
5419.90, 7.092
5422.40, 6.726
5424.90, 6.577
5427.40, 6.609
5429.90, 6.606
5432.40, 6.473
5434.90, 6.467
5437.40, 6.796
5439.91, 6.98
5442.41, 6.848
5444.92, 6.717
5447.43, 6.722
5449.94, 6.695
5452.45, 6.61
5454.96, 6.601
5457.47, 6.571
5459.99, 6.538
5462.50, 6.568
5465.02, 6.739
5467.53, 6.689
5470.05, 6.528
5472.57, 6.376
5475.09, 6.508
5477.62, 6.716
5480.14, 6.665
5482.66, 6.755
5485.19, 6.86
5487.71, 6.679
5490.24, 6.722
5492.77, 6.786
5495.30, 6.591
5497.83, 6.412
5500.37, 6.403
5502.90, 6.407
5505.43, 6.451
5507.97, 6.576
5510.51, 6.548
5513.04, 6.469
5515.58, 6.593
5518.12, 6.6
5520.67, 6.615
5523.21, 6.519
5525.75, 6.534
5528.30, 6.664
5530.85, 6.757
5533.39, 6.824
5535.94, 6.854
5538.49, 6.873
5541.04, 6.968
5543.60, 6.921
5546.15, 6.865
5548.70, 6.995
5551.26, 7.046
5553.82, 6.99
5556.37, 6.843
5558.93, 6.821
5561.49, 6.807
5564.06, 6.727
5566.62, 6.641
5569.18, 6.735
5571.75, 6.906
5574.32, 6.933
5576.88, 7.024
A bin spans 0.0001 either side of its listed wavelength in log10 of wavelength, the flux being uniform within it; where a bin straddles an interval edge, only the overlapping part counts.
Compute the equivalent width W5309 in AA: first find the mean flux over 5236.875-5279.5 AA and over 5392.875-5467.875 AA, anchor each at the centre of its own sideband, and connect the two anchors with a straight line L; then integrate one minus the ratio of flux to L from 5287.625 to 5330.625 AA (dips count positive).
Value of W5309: -2.9 AA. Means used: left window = 6.17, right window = 6.65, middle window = 6.74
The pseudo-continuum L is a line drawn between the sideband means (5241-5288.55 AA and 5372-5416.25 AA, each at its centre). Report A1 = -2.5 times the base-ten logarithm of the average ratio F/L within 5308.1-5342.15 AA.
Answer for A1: -0.03 mag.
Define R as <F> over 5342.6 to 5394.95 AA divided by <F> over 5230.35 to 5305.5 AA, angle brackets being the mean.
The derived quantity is 1.08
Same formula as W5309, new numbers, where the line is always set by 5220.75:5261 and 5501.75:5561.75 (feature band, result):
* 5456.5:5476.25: 0.20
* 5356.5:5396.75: -2.42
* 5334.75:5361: -1.22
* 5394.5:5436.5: -0.37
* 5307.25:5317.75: -1.09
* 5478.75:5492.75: -0.17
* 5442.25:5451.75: -0.18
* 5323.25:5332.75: 0.18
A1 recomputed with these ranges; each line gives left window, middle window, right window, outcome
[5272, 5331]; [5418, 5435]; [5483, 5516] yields -0.01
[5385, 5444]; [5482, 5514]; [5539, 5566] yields 0.04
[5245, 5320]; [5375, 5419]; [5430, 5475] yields -0.03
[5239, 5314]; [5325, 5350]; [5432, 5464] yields -0.01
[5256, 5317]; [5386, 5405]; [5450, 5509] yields -0.04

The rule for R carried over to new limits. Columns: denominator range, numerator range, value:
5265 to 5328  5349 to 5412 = 1.04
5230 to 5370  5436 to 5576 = 1.03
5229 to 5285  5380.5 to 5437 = 1.09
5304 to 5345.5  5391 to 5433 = 0.99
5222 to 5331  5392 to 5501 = 1.04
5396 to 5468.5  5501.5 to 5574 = 1.01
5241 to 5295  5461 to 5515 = 1.04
